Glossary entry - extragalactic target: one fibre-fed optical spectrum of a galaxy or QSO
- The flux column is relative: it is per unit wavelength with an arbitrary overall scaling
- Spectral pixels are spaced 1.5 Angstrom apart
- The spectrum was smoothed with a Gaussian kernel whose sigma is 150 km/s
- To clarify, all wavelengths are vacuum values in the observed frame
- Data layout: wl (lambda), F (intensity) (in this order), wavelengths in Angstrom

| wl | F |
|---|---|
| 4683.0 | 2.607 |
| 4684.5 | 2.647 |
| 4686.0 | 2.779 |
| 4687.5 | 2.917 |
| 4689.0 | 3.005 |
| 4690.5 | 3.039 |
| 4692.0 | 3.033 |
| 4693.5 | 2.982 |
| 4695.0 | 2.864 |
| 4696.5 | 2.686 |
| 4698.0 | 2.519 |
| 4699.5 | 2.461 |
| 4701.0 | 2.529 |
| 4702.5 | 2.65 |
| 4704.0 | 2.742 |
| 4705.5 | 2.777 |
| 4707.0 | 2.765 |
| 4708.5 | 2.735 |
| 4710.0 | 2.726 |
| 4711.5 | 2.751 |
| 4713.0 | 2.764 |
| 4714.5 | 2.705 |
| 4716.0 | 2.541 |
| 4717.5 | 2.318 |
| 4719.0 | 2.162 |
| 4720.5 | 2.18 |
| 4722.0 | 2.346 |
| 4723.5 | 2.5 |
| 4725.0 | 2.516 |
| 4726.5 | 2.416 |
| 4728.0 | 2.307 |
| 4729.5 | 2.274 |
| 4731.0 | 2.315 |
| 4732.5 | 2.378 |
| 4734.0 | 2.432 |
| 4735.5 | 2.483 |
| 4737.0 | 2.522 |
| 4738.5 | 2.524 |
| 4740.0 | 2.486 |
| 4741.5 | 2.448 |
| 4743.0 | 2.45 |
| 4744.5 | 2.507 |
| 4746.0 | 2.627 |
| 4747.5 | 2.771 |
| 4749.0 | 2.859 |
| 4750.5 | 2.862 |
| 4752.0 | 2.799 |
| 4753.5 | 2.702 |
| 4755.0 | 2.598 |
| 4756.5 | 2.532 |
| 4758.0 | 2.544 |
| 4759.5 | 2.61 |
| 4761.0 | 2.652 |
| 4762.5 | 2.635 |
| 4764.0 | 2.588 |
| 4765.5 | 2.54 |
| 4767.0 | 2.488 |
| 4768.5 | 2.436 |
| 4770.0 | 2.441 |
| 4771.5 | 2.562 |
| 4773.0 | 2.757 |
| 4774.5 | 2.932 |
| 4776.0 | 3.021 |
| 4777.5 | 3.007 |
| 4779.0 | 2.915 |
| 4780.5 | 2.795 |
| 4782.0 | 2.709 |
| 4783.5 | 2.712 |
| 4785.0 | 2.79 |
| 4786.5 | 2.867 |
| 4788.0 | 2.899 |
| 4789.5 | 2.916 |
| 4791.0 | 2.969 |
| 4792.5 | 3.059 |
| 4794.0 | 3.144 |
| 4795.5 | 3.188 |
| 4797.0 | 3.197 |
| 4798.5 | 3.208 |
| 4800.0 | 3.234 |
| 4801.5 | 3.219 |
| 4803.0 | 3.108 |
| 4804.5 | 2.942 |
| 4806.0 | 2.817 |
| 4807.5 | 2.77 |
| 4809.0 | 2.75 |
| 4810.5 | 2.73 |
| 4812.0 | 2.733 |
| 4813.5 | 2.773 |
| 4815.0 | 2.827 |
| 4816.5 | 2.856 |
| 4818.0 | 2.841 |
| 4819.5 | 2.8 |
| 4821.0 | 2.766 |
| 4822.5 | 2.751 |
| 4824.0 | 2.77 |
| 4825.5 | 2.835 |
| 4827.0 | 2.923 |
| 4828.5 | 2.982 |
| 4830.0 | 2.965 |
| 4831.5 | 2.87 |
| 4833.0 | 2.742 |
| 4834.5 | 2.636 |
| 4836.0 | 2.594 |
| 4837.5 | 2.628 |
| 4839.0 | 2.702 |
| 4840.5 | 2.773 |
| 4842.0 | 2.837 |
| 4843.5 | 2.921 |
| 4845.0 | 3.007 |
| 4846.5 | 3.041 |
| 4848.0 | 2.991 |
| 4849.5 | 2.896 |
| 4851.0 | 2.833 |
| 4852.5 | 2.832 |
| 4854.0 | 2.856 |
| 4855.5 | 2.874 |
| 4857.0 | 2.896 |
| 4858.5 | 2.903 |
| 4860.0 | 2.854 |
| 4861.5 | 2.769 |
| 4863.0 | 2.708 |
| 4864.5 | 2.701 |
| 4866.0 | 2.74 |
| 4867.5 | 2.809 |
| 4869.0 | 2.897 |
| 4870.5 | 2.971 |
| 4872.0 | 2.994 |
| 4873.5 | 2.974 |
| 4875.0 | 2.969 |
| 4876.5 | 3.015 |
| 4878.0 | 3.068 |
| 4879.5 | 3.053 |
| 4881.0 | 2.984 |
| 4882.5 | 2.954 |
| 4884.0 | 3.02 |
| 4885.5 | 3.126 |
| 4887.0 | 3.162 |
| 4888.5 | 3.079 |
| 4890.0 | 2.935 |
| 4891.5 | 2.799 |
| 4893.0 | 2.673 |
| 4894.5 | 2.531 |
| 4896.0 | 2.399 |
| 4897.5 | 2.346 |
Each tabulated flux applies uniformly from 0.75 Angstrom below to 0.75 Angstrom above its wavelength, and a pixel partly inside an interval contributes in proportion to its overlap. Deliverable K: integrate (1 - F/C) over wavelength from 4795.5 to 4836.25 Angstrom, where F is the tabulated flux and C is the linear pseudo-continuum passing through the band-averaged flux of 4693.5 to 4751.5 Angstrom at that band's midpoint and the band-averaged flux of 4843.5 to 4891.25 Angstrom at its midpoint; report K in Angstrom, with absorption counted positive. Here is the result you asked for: -1.29 Angstrom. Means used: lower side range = 2.56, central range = 2.88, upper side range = 2.93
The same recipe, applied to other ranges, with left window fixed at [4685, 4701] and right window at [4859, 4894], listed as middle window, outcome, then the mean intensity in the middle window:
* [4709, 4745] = 4.7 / 2.46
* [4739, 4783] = 2.9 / 2.66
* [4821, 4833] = 0.1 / 2.86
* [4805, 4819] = 0.4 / 2.79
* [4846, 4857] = 0.0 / 2.9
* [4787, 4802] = -1.2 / 3.1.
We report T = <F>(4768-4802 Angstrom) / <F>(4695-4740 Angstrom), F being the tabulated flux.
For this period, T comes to 1.15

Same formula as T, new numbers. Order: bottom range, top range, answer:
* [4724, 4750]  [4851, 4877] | 1.15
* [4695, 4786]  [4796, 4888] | 1.11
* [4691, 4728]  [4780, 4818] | 1.12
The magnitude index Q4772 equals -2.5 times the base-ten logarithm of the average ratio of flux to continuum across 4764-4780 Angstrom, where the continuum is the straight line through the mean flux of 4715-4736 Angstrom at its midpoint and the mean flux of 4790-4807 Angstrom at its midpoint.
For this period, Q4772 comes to 0.05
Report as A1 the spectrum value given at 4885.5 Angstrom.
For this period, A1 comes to 3.126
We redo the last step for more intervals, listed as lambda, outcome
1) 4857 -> 2.896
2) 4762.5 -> 2.635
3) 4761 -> 2.652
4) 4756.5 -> 2.532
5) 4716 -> 2.541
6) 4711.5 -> 2.751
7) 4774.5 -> 2.932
